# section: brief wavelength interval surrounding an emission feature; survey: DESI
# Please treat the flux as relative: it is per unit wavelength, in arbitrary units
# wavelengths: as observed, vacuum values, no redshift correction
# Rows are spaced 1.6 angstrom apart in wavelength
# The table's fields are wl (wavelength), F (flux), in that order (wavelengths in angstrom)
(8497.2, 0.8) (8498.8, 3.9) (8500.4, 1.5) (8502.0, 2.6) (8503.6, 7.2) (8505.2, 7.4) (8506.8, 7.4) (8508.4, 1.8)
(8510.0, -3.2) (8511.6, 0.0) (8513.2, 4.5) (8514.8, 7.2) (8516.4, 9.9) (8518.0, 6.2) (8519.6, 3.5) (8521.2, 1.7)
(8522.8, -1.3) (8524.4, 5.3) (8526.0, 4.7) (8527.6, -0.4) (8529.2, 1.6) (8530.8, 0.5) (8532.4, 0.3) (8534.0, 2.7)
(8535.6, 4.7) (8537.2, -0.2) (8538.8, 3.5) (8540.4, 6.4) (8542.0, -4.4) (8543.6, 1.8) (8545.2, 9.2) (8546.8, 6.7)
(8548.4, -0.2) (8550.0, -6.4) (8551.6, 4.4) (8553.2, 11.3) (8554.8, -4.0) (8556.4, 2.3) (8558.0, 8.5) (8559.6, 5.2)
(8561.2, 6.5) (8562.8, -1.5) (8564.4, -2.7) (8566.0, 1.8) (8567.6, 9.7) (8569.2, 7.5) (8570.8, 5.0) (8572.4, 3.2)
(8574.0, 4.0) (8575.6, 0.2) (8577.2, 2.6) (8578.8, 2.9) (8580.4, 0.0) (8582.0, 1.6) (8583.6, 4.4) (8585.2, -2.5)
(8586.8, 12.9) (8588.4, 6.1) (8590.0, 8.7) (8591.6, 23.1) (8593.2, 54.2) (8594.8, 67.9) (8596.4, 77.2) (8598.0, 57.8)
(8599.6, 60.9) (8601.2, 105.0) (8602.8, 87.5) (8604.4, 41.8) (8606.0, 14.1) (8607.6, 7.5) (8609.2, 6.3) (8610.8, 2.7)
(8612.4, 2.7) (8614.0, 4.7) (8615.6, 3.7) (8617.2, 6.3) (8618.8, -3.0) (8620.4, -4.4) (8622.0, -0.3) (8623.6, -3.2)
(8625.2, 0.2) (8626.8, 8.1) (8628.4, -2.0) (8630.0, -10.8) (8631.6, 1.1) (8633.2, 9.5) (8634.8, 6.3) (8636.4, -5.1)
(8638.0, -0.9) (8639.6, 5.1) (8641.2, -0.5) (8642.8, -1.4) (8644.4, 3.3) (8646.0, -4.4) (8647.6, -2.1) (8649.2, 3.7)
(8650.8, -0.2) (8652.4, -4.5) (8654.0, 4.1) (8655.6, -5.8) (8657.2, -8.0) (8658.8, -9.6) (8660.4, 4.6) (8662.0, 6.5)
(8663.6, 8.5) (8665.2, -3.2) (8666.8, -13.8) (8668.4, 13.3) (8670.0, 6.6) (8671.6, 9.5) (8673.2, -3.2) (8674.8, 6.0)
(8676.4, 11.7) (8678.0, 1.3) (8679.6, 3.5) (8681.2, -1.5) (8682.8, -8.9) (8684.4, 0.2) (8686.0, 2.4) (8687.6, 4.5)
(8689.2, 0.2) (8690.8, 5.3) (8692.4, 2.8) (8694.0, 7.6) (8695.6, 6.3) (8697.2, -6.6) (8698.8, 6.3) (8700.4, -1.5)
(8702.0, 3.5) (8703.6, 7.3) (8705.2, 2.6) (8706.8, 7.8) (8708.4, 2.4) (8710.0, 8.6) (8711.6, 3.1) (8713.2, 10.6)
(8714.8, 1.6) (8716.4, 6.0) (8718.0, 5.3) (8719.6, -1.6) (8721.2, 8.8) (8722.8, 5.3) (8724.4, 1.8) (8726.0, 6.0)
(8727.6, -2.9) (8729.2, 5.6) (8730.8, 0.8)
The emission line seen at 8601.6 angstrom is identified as [O II] 3727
